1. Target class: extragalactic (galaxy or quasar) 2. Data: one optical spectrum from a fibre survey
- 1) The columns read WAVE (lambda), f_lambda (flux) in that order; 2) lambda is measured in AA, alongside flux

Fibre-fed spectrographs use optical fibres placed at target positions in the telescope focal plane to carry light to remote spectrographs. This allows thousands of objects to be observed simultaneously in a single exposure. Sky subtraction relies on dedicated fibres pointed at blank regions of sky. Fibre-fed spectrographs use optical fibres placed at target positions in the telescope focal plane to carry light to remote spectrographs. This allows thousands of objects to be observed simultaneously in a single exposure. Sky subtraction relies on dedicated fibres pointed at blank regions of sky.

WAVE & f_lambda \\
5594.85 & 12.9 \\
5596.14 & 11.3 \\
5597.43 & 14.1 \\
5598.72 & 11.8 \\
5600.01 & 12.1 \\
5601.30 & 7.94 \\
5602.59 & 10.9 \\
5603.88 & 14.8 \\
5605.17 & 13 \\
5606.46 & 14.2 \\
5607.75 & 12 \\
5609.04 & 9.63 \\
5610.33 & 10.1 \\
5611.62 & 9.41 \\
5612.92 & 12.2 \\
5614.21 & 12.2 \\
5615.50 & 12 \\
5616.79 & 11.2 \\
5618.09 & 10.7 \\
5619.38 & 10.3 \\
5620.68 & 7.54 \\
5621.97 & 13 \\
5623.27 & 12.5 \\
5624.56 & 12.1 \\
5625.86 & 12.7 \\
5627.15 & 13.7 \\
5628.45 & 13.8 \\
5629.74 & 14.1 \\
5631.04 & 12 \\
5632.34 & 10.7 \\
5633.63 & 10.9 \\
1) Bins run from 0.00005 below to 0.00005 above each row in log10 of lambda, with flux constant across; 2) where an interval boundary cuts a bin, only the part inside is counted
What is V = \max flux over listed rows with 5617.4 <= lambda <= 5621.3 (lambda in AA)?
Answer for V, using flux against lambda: 10.7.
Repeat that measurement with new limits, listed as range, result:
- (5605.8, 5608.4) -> 14.2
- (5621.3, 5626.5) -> 13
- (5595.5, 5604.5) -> 14.8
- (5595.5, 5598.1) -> 14.1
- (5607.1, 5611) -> 12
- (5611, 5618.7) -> 12.2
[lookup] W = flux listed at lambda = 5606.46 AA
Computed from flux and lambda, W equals 14.2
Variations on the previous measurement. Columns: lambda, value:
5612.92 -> 12.2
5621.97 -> 13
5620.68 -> 7.54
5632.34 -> 10.7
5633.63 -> 10.9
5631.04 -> 12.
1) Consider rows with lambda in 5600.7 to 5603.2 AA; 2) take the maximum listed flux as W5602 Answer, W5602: 10.9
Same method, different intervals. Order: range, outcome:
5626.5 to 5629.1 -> 13.8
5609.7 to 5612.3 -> 10.1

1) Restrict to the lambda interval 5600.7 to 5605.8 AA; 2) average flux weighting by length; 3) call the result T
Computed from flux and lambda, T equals 11.7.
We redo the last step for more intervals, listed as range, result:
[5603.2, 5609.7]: 12.7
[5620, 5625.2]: 11.3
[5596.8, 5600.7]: 12.6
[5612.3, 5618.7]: 11.7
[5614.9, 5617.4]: 11.6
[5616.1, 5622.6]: 10.5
